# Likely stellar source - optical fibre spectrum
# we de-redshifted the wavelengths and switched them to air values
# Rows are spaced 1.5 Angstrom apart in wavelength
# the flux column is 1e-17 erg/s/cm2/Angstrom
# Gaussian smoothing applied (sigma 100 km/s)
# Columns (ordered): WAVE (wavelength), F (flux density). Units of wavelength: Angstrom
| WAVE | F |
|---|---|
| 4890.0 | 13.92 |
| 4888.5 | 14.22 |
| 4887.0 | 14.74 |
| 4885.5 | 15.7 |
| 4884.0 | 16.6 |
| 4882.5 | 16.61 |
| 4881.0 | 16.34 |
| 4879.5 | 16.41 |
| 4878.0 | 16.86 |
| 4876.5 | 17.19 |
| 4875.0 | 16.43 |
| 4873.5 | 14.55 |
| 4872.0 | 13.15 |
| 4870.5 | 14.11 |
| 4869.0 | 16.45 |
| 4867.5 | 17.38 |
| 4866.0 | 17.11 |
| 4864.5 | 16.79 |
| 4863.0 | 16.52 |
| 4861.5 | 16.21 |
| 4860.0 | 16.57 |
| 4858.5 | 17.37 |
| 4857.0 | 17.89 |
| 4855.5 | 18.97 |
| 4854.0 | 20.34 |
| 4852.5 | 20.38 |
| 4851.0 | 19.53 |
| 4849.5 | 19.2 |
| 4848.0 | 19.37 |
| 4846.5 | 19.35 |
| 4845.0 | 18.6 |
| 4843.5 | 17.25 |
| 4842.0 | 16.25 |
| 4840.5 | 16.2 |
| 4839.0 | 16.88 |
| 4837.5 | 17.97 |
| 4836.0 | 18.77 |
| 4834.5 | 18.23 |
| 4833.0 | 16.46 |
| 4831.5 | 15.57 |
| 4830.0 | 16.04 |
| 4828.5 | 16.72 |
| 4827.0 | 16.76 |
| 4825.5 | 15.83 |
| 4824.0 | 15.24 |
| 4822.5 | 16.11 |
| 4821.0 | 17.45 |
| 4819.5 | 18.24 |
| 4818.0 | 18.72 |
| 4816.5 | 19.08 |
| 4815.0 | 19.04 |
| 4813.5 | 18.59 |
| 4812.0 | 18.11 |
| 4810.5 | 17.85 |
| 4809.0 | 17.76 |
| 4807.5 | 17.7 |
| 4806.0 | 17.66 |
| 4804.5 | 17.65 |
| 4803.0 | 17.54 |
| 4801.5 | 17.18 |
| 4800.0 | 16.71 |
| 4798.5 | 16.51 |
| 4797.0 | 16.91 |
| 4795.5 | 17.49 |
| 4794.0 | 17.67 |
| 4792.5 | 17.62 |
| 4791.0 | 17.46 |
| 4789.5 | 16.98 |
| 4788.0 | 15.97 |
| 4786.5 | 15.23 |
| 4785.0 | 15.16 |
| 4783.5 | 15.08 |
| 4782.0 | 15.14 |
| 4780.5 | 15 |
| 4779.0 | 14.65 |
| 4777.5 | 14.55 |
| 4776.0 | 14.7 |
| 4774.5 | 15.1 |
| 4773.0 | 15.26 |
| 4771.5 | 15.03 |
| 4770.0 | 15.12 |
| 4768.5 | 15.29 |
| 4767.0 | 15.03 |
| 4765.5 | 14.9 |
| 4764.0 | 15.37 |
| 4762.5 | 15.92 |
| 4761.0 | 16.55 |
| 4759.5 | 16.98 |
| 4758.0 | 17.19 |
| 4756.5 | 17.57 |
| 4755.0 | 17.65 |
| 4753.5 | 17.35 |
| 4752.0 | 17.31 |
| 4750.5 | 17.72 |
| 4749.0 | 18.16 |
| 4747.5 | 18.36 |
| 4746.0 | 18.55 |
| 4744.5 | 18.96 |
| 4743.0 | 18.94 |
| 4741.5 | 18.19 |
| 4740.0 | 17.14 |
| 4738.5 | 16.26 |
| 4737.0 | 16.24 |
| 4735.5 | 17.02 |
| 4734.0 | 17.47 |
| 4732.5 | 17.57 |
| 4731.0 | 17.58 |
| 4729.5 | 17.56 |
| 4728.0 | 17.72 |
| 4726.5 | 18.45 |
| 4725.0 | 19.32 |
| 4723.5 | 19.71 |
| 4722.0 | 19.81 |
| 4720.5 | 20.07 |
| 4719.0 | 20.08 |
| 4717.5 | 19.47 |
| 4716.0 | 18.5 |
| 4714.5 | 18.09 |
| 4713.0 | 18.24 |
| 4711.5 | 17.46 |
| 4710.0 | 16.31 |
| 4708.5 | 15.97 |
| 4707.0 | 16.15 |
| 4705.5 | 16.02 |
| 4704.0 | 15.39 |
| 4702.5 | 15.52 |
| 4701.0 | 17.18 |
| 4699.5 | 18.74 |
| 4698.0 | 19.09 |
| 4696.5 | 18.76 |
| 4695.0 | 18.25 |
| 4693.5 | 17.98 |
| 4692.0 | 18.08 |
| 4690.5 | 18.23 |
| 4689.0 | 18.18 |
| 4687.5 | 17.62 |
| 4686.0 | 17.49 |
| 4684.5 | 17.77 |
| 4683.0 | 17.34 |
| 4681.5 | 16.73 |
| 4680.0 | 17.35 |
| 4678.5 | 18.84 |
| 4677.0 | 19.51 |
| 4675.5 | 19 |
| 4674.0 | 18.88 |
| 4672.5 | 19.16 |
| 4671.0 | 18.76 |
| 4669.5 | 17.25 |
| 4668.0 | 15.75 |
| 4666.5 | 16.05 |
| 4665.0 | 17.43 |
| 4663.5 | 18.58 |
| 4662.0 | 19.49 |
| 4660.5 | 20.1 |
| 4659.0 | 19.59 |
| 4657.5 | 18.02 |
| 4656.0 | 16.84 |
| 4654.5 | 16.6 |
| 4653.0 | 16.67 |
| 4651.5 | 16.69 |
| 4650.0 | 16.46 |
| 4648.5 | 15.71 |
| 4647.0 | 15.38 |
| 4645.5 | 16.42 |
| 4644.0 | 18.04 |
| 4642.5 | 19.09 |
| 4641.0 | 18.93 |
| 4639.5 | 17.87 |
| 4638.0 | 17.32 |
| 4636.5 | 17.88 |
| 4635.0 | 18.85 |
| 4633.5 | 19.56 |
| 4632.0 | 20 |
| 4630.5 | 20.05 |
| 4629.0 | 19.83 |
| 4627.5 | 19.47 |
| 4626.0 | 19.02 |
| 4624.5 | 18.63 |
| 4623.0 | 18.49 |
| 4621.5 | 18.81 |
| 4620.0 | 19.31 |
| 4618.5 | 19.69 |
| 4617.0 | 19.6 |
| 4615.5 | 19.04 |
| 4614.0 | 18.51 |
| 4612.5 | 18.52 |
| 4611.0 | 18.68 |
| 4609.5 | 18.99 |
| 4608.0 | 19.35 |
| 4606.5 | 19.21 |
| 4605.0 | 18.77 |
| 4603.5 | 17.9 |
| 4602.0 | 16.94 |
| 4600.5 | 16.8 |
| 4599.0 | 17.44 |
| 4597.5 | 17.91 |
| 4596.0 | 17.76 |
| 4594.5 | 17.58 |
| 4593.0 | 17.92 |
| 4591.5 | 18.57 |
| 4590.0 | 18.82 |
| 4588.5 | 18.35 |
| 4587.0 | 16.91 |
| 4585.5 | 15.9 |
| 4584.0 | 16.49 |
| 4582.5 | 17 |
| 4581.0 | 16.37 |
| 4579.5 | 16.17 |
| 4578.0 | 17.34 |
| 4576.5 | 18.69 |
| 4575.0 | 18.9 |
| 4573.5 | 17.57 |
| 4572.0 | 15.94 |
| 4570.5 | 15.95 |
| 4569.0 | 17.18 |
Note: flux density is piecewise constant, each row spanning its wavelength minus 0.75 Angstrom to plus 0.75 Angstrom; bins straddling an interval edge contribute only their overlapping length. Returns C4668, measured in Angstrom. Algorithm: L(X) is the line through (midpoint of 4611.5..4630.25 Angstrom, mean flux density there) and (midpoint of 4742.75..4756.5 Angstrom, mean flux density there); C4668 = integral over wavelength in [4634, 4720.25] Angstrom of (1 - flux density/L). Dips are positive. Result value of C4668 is 4.1 Angstrom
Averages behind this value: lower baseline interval 19.1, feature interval 17.8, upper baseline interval 18.1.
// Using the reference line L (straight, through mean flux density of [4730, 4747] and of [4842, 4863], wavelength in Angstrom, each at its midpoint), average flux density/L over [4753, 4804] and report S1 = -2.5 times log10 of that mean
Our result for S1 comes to 0.11 mag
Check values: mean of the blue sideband 17.6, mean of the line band 16.1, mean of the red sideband 18.4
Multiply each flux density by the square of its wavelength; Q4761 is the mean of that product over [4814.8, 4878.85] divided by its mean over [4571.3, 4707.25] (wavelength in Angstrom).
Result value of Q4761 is 1.05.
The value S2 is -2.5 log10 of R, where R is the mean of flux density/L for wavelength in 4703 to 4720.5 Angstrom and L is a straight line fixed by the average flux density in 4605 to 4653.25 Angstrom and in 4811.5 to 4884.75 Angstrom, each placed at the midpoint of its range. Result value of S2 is 0.03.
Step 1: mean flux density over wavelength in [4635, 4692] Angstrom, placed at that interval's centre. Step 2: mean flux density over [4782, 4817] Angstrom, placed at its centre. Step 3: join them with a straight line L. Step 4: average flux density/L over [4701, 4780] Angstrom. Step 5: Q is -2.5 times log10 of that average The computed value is 0.02 mag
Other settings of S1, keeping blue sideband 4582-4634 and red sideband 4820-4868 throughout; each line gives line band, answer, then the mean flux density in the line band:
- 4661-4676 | 0.009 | 18.1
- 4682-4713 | 0.043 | 17.4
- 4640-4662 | 0.045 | 17.5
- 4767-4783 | 0.185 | 15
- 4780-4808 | 0.064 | 16.7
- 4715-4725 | -0.090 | 19.5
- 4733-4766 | 0.036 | 17.3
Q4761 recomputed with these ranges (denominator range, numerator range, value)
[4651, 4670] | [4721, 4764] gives 1.04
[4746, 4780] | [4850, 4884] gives 1.09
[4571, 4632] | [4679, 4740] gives 1.02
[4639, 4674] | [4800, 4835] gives 1.05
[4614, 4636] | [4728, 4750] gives 0.97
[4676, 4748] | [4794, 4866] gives 1.03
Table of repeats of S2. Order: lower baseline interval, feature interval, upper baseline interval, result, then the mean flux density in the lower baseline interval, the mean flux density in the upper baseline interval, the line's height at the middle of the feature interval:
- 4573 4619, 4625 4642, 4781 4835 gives -0.07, 18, 17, 17.8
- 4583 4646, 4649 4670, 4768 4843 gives 0.03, 18.4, 16.7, 18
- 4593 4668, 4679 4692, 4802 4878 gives 0.02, 18.2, 17.4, 18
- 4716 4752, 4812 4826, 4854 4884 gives -0.03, 18.3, 16.6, 17.2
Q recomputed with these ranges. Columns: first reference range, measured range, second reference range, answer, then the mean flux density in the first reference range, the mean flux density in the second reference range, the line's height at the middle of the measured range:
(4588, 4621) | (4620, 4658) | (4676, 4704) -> 0.010 mag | 18.4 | 17.9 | 18.2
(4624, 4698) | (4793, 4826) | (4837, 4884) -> -0.005 mag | 18.1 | 17.2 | 17.4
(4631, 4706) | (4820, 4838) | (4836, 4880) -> 0.040 mag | 17.8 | 17.3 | 17.4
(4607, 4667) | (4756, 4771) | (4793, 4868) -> 0.123 mag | 18.4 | 17.6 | 17.9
